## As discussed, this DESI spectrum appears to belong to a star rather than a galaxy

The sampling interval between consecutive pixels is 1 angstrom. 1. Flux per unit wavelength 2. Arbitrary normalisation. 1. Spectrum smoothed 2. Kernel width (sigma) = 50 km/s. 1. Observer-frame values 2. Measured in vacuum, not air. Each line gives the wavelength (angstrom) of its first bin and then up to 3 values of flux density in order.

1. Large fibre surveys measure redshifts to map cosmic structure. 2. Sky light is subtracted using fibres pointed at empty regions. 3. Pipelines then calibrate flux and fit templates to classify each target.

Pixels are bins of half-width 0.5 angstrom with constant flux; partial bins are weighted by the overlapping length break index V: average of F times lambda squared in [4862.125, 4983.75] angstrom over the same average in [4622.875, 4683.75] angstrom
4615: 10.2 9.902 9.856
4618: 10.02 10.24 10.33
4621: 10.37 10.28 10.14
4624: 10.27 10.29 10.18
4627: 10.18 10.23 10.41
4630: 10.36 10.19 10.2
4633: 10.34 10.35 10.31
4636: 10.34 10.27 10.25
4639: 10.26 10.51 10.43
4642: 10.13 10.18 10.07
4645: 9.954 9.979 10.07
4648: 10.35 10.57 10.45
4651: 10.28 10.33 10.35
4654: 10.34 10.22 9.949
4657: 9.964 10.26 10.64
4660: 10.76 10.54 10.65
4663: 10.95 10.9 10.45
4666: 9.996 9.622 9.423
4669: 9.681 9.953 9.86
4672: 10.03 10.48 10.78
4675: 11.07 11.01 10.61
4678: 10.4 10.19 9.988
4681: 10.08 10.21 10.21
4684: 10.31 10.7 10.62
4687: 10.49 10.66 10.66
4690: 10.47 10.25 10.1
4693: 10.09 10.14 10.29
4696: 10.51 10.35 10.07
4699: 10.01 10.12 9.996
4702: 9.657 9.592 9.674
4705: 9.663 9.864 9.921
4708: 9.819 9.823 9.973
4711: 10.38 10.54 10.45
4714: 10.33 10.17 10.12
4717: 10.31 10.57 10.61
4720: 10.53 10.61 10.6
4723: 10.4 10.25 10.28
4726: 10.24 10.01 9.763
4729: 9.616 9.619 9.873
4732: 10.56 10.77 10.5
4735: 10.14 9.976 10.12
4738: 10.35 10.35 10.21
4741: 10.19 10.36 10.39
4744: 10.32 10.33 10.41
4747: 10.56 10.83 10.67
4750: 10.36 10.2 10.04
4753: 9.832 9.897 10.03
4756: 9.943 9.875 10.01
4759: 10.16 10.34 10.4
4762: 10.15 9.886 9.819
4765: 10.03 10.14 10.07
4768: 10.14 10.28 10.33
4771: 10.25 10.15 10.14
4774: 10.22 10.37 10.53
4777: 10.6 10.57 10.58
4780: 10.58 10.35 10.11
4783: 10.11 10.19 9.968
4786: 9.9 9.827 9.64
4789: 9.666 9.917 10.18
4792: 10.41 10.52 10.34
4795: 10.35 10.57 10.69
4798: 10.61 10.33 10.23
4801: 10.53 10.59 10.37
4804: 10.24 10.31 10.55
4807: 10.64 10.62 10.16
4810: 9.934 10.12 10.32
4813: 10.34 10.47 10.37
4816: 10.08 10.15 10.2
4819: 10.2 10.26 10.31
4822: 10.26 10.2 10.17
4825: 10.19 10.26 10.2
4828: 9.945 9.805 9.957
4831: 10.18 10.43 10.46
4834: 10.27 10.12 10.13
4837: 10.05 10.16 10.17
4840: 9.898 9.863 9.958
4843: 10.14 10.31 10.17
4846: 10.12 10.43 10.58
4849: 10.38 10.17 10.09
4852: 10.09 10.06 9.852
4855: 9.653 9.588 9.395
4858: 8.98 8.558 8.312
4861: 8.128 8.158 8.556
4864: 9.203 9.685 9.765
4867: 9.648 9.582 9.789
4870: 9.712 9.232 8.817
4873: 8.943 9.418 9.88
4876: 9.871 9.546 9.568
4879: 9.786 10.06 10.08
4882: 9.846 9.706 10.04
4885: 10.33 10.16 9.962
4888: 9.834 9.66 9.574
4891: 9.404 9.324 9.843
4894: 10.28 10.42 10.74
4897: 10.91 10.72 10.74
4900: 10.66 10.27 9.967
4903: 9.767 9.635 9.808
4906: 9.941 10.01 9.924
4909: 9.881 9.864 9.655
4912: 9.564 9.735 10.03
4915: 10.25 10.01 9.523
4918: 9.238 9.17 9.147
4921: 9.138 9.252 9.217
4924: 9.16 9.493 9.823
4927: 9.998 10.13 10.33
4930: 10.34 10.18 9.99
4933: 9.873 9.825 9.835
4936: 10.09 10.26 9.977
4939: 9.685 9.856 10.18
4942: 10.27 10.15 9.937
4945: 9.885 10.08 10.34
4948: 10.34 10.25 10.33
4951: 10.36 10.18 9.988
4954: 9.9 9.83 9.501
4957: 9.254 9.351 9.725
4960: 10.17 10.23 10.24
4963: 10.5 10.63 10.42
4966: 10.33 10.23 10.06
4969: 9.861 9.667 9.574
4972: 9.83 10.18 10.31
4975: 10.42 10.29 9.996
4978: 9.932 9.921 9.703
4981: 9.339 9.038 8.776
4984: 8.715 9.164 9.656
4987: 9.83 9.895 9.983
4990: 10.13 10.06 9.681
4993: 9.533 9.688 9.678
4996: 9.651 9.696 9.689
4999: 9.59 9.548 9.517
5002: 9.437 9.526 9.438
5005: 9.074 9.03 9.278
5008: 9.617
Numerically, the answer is 1.07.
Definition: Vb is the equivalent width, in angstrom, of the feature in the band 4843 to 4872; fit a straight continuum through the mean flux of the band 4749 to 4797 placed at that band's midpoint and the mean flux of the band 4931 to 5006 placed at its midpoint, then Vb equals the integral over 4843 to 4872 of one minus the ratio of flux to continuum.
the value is 1.4 angstrom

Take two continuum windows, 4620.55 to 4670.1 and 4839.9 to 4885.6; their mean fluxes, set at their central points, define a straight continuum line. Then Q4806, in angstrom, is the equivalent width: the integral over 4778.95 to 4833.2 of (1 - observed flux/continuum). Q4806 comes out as -2.42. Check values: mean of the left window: 10.3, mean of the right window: 9.65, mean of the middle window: 10.2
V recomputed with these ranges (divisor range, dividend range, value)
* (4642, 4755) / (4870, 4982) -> 1.06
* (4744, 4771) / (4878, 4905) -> 1.04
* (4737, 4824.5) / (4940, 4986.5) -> 1.04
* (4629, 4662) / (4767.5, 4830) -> 1.06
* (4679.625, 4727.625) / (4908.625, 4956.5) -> 1.06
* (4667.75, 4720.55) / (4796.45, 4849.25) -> 1.06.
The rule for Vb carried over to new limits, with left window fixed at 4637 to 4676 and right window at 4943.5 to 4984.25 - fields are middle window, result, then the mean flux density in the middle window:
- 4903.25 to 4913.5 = 0.2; 9.8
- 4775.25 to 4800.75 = -0.3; 10.3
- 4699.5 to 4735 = 0.3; 10.1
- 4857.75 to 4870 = 1.2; 9.06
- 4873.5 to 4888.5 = 0.3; 9.87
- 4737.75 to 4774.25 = -0.1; 10.2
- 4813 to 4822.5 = -0.1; 10.3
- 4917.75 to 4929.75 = 0.6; 9.53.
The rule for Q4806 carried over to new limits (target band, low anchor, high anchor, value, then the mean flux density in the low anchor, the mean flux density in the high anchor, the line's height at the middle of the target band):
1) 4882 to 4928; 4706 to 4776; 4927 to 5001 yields 0.6 angstrom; 10.2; 9.92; 10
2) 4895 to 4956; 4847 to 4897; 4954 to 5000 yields -1.4 angstrom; 9.66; 9.82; 9.74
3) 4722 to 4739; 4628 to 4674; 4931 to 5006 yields 0.0 angstrom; 10.3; 9.86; 10.2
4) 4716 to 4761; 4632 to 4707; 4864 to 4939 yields -0.5 angstrom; 10.3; 9.83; 10.1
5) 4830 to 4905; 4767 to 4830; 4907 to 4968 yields 1.9 angstrom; 10.3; 9.92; 10.1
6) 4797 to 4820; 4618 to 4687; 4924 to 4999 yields -0.5 angstrom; 10.3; 9.91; 10.1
